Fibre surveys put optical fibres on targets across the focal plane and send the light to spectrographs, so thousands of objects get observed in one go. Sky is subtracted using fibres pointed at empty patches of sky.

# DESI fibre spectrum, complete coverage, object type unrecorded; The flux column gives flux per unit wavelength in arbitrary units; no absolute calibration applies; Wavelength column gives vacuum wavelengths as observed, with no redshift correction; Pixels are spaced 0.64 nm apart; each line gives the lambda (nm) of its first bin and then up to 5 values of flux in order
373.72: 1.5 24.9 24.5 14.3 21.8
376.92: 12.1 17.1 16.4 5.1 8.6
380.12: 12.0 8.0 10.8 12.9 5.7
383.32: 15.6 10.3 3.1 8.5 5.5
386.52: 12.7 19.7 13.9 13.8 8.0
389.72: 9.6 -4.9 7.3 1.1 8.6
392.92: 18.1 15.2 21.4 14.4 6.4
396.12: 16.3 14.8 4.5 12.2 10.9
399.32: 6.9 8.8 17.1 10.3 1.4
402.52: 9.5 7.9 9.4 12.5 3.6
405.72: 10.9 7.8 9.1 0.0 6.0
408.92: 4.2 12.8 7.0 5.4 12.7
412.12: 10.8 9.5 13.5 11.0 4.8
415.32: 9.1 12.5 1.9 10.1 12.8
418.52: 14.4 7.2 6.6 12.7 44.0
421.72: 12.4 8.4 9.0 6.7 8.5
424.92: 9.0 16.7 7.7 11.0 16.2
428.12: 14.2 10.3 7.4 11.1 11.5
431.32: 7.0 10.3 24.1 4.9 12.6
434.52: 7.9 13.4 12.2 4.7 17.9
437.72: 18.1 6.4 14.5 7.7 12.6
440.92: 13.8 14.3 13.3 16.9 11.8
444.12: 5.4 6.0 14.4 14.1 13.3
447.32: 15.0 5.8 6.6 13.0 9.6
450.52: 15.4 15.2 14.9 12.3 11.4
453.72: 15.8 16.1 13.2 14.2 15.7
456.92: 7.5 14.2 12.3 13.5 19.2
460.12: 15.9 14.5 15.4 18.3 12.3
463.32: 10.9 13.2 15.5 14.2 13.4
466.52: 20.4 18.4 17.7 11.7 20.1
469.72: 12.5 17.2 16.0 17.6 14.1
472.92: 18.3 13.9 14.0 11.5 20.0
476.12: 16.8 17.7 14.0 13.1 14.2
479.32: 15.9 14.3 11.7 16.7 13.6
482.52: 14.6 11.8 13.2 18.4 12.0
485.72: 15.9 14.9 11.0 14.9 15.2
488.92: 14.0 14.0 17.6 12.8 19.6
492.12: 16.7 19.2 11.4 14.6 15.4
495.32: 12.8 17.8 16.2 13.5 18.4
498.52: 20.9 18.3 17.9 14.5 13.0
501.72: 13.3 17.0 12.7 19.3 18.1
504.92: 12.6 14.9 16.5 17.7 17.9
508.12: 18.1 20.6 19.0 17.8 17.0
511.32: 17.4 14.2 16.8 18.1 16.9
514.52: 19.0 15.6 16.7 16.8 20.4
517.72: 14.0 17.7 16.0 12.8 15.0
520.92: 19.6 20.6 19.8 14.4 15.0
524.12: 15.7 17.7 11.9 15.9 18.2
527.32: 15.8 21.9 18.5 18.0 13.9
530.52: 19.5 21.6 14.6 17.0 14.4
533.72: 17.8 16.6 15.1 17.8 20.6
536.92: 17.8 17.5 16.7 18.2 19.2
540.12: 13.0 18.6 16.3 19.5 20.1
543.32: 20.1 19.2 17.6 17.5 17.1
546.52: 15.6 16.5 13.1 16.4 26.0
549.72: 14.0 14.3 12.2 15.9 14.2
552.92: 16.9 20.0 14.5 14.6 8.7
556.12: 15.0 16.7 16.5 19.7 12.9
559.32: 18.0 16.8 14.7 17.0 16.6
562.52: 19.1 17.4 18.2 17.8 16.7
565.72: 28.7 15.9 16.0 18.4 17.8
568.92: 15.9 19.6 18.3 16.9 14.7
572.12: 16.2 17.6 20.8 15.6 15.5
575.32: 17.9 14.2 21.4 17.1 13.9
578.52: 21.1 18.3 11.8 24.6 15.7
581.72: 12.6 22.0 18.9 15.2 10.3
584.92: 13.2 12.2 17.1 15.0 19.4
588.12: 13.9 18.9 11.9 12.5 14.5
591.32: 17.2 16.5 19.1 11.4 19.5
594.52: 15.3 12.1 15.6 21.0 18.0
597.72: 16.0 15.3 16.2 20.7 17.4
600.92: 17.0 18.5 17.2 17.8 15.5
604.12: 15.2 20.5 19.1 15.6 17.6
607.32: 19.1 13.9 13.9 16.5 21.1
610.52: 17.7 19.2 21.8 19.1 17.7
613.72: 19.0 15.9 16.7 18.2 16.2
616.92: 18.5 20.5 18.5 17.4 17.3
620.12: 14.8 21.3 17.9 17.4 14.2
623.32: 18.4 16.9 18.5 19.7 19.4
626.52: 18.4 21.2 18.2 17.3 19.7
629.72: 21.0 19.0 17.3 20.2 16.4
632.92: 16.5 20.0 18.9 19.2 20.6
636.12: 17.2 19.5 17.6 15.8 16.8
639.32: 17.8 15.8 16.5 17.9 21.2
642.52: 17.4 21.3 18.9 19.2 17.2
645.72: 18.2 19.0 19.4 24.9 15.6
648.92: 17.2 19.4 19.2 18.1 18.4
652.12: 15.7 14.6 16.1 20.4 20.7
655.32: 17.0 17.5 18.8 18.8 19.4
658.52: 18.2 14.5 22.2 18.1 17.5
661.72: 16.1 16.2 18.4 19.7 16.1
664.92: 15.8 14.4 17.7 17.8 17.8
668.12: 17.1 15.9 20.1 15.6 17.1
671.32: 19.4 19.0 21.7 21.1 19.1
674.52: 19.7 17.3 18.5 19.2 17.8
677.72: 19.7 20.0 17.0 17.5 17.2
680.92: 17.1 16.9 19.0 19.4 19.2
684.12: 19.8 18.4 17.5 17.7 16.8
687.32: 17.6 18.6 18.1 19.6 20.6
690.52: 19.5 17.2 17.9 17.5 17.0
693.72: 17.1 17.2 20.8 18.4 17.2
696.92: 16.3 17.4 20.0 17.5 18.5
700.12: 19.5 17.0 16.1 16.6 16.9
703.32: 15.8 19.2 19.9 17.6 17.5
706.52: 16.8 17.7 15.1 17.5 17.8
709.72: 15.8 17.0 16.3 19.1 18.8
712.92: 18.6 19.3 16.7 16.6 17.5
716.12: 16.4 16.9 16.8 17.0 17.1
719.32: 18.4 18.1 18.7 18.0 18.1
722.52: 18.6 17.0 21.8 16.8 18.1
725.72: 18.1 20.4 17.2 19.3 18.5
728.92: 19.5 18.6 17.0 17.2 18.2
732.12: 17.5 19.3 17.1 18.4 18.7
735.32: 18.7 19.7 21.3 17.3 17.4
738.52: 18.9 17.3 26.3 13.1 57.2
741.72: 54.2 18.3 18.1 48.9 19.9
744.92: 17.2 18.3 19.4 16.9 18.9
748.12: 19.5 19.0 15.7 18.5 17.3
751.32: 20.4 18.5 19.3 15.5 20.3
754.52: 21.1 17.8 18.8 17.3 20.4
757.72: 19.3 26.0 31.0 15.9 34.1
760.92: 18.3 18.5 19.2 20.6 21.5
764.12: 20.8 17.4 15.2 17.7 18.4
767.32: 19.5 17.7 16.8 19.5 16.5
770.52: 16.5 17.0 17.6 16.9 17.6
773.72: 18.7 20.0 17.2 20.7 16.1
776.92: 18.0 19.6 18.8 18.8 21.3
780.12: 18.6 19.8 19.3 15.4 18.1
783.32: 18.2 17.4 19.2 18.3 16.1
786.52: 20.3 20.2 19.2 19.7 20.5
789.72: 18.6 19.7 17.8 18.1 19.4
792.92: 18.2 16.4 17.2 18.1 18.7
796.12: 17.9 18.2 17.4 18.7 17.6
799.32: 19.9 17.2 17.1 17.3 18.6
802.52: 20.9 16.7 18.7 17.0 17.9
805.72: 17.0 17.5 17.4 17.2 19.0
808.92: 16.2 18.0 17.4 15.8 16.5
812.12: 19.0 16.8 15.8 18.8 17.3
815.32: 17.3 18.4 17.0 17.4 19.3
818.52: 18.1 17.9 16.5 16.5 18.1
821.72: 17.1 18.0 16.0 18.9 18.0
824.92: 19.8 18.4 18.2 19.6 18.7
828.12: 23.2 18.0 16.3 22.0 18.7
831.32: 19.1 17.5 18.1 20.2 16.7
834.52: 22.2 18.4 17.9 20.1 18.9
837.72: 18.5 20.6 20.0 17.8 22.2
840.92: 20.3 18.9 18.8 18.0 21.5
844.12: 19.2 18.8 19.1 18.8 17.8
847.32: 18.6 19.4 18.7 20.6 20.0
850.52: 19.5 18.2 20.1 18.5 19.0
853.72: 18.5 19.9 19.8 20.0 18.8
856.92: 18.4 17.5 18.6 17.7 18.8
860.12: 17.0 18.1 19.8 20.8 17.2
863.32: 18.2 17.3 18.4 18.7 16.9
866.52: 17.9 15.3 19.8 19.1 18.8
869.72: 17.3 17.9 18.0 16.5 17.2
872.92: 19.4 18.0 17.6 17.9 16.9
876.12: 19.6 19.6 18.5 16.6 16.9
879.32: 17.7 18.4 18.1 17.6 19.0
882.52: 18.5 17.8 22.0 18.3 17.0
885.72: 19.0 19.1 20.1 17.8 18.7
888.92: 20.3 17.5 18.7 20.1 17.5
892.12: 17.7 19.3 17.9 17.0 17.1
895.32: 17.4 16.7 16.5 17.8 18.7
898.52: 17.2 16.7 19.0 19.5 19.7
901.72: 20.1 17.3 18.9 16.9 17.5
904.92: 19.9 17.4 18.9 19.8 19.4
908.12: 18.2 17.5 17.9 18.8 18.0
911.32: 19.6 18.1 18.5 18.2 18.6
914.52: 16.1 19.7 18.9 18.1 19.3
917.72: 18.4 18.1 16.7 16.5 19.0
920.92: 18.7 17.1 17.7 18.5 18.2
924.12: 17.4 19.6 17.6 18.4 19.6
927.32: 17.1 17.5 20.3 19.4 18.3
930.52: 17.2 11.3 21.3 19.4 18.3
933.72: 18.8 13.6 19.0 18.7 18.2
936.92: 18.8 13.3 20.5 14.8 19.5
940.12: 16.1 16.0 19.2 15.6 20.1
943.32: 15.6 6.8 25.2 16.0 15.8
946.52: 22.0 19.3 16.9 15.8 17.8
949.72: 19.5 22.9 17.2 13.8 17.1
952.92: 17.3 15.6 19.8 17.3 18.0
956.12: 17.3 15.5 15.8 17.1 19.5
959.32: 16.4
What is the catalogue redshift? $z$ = 0.129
